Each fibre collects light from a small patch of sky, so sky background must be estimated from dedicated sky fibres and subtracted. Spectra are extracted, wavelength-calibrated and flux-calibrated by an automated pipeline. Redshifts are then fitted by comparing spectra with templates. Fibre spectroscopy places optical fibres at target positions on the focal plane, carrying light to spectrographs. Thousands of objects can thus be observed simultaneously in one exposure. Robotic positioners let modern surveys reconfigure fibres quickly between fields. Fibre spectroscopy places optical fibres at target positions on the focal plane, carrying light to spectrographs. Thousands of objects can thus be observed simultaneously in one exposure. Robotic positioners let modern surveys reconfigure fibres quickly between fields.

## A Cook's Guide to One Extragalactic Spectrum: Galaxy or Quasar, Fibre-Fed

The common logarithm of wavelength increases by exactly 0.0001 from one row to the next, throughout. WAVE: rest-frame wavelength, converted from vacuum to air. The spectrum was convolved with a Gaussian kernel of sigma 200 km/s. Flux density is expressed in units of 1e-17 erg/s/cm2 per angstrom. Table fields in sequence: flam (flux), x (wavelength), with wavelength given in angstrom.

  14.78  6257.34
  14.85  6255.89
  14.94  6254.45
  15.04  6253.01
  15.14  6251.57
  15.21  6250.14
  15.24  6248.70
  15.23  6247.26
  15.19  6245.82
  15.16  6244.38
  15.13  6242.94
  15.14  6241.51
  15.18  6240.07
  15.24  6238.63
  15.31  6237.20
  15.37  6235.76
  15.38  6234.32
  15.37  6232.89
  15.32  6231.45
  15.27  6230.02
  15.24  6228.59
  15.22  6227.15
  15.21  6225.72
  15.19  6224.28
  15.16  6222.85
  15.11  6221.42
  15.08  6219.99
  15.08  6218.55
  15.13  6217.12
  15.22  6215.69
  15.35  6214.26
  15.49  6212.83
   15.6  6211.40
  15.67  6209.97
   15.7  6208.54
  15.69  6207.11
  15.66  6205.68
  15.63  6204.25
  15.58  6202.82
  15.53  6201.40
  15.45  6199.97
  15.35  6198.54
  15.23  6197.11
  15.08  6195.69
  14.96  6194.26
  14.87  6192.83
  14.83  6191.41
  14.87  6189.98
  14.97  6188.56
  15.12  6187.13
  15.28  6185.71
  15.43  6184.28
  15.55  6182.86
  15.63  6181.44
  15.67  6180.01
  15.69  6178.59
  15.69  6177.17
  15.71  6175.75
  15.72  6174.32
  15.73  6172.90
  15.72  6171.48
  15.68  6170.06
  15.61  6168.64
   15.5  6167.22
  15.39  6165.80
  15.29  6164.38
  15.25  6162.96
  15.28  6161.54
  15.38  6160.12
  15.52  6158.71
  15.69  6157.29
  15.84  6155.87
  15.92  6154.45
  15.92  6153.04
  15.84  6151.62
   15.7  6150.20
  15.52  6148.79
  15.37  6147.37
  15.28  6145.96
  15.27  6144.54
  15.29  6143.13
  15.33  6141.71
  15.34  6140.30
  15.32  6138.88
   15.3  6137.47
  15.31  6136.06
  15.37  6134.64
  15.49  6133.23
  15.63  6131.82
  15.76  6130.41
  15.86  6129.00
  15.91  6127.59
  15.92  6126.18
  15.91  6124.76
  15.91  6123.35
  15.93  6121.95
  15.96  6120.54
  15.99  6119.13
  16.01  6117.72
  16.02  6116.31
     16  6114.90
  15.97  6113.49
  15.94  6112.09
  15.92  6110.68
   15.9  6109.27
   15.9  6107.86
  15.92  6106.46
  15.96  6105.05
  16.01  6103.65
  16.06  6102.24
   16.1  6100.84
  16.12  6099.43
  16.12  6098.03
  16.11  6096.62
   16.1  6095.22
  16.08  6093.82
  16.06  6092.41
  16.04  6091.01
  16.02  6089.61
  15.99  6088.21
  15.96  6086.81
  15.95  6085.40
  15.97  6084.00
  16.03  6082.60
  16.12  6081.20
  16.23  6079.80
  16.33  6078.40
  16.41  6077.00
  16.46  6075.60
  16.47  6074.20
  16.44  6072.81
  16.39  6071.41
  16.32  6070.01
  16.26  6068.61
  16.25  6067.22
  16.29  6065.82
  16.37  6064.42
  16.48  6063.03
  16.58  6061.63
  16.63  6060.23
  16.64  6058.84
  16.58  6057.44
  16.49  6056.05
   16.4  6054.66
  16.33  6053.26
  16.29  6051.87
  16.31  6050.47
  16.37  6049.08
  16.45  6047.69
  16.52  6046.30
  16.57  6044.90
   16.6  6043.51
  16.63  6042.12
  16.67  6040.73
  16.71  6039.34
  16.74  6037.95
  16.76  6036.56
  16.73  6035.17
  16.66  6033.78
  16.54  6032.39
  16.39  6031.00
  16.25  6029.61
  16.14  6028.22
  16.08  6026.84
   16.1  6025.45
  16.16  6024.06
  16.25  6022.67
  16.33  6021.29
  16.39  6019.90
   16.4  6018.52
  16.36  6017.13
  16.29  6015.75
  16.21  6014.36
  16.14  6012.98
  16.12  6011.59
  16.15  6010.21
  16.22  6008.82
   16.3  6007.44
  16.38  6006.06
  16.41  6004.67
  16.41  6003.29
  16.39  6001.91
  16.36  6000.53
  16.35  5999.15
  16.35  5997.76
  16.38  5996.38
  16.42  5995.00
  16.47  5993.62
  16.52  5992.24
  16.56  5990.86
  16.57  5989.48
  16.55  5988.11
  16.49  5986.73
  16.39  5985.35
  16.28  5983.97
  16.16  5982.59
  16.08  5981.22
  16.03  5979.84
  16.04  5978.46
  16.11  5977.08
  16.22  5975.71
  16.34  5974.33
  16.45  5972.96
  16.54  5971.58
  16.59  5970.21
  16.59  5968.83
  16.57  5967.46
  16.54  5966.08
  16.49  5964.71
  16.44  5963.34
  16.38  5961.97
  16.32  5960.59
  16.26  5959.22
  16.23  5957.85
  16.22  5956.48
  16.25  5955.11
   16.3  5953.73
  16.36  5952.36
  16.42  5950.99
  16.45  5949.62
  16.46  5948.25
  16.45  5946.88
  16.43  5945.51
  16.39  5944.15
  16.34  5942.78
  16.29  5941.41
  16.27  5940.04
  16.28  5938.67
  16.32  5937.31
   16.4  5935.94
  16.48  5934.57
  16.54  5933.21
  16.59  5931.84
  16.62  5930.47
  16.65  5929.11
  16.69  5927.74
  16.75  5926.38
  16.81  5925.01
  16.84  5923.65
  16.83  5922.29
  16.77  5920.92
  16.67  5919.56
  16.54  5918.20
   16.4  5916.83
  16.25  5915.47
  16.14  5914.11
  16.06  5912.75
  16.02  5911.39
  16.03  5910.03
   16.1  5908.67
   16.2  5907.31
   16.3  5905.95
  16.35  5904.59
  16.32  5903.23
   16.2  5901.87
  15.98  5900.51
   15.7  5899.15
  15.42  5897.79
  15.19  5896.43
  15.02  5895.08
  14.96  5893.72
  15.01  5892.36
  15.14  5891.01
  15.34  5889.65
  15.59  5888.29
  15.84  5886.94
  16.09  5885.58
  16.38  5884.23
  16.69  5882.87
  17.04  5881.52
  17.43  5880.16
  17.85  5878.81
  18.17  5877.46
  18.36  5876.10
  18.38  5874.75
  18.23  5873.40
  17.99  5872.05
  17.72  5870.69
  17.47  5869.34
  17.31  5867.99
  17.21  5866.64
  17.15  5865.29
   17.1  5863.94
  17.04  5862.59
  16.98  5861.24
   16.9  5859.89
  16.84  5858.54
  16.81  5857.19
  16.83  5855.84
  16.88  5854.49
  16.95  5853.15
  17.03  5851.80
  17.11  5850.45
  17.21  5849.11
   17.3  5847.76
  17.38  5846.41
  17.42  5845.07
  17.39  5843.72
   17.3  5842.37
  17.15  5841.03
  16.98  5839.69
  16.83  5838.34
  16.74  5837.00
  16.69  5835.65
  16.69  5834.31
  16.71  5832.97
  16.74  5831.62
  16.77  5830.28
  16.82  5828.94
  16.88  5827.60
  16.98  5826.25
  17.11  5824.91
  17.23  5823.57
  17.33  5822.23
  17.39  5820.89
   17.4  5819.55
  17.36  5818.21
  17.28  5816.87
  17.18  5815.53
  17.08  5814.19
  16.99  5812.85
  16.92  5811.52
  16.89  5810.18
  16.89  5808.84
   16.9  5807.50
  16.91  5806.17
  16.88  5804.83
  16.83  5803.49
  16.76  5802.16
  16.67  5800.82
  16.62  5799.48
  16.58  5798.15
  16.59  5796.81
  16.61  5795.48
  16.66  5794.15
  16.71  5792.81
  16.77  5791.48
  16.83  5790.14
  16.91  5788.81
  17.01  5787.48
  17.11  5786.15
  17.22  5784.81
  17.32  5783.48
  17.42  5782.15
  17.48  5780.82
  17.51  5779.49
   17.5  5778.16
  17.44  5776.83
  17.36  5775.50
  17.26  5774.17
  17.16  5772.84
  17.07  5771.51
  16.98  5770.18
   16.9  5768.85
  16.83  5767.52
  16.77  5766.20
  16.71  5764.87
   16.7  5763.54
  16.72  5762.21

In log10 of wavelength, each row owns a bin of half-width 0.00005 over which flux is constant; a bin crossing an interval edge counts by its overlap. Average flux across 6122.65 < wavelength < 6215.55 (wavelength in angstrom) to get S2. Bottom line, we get 15.5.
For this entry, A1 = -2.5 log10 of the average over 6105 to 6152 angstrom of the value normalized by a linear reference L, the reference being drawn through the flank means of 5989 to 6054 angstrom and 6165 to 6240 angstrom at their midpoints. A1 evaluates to 0.01 mag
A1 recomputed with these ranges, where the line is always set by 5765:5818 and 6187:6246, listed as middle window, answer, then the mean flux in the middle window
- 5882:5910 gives 0.05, 15.8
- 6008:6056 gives -0.02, 16.4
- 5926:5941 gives -0.01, 16.5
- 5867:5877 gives -0.08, 17.9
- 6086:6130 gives -0.02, 16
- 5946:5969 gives 0.00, 16.4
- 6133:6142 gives 0.02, 15.3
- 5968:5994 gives -0.01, 16.4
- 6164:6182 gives -0.01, 15.6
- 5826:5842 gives 0.00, 16.8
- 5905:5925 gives 0.01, 16.4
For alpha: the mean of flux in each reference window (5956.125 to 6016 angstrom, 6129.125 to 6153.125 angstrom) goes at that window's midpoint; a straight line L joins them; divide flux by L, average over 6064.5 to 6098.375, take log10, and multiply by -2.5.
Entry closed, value -0.03 mag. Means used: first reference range 16.3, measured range 16.2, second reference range 15.5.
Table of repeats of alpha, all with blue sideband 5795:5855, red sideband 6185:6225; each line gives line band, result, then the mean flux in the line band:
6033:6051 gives -0.04 mag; 16.6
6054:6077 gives -0.04 mag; 16.4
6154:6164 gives 0.00 mag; 15.5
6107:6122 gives -0.02 mag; 16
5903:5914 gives 0.03 mag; 16.2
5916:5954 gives 0.00 mag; 16.5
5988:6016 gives -0.01 mag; 16.4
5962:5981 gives 0.00 mag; 16.4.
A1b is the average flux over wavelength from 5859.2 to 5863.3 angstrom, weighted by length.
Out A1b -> 17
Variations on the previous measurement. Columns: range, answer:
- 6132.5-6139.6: 15.4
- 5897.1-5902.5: 15.8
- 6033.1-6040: 16.7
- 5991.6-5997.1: 16.5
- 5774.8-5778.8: 17.4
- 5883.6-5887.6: 16.1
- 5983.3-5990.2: 16.5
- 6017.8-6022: 16.4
